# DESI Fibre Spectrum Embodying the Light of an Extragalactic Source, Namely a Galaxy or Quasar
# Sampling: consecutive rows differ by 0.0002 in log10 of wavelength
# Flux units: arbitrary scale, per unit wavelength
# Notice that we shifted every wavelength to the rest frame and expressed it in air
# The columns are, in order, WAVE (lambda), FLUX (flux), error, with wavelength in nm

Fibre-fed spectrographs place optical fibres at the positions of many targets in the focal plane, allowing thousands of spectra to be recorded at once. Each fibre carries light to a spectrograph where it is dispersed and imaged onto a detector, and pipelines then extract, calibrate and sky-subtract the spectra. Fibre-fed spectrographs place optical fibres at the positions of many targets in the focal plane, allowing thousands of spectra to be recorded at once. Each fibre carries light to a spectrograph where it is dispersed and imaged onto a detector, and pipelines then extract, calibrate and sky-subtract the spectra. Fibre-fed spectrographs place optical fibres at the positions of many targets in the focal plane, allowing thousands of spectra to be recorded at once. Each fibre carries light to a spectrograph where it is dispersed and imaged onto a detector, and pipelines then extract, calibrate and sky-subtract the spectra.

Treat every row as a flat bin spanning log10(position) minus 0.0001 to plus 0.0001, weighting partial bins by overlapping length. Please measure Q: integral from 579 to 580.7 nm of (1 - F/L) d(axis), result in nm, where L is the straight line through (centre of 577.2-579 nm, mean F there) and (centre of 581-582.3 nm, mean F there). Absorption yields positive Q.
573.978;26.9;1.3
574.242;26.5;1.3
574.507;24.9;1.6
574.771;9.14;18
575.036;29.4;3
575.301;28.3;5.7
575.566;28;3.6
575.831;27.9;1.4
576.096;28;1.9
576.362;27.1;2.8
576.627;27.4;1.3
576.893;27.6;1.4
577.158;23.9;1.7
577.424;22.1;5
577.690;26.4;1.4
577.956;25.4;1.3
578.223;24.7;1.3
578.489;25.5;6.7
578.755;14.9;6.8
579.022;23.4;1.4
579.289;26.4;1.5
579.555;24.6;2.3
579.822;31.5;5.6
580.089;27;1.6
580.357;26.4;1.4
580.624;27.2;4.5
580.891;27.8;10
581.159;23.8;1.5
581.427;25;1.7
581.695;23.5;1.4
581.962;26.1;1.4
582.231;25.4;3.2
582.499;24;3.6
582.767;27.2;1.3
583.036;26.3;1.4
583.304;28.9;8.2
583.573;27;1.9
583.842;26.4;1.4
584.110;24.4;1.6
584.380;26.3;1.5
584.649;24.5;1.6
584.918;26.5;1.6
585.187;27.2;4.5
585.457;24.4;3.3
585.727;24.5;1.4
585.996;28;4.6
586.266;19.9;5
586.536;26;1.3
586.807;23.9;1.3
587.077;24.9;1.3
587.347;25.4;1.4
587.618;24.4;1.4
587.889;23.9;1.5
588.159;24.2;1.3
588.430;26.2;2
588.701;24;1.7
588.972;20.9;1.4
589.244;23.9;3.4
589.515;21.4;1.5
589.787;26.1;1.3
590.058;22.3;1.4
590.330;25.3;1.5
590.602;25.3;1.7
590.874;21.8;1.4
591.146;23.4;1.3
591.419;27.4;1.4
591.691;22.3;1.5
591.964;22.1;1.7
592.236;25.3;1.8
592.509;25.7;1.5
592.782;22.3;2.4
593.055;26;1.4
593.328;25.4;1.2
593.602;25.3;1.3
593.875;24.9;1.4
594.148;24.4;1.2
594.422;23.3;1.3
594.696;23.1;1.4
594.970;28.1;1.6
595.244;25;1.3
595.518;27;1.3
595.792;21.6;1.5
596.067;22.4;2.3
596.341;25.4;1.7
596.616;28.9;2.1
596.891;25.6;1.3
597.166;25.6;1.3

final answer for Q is -0.20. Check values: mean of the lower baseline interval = 23.2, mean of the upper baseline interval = 24.8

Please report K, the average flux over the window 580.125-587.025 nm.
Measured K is 25.6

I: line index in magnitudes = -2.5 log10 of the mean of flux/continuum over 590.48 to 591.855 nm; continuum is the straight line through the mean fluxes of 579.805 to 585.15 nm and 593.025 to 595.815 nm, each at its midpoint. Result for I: 0.06 mag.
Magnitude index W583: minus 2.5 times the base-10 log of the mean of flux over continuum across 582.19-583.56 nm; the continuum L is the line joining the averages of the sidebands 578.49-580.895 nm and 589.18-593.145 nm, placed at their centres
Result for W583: -0.06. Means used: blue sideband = 25.4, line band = 26.5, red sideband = 24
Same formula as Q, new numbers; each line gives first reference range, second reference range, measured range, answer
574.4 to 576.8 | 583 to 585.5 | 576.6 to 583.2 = 0.155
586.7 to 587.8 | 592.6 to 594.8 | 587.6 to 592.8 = 0.124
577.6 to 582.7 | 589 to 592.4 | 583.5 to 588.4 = -0.131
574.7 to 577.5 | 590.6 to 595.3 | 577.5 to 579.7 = 0.144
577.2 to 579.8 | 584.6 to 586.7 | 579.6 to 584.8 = -0.341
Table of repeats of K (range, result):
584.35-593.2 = 24.4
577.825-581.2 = 25.3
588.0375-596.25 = 24.2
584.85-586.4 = 25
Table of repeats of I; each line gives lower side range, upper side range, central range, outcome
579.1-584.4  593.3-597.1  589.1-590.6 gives 0.07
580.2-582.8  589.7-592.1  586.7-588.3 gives 0.00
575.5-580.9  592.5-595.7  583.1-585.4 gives -0.04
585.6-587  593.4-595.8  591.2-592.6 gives 0.01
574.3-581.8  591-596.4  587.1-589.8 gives 0.03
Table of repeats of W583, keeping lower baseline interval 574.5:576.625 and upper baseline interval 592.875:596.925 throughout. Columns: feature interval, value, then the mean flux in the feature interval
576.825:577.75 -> 0.03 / 24.7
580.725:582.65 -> 0.01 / 25.1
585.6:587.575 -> 0.03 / 24.6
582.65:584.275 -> -0.06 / 26.7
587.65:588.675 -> 0.02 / 24.7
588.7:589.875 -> 0.10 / 23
